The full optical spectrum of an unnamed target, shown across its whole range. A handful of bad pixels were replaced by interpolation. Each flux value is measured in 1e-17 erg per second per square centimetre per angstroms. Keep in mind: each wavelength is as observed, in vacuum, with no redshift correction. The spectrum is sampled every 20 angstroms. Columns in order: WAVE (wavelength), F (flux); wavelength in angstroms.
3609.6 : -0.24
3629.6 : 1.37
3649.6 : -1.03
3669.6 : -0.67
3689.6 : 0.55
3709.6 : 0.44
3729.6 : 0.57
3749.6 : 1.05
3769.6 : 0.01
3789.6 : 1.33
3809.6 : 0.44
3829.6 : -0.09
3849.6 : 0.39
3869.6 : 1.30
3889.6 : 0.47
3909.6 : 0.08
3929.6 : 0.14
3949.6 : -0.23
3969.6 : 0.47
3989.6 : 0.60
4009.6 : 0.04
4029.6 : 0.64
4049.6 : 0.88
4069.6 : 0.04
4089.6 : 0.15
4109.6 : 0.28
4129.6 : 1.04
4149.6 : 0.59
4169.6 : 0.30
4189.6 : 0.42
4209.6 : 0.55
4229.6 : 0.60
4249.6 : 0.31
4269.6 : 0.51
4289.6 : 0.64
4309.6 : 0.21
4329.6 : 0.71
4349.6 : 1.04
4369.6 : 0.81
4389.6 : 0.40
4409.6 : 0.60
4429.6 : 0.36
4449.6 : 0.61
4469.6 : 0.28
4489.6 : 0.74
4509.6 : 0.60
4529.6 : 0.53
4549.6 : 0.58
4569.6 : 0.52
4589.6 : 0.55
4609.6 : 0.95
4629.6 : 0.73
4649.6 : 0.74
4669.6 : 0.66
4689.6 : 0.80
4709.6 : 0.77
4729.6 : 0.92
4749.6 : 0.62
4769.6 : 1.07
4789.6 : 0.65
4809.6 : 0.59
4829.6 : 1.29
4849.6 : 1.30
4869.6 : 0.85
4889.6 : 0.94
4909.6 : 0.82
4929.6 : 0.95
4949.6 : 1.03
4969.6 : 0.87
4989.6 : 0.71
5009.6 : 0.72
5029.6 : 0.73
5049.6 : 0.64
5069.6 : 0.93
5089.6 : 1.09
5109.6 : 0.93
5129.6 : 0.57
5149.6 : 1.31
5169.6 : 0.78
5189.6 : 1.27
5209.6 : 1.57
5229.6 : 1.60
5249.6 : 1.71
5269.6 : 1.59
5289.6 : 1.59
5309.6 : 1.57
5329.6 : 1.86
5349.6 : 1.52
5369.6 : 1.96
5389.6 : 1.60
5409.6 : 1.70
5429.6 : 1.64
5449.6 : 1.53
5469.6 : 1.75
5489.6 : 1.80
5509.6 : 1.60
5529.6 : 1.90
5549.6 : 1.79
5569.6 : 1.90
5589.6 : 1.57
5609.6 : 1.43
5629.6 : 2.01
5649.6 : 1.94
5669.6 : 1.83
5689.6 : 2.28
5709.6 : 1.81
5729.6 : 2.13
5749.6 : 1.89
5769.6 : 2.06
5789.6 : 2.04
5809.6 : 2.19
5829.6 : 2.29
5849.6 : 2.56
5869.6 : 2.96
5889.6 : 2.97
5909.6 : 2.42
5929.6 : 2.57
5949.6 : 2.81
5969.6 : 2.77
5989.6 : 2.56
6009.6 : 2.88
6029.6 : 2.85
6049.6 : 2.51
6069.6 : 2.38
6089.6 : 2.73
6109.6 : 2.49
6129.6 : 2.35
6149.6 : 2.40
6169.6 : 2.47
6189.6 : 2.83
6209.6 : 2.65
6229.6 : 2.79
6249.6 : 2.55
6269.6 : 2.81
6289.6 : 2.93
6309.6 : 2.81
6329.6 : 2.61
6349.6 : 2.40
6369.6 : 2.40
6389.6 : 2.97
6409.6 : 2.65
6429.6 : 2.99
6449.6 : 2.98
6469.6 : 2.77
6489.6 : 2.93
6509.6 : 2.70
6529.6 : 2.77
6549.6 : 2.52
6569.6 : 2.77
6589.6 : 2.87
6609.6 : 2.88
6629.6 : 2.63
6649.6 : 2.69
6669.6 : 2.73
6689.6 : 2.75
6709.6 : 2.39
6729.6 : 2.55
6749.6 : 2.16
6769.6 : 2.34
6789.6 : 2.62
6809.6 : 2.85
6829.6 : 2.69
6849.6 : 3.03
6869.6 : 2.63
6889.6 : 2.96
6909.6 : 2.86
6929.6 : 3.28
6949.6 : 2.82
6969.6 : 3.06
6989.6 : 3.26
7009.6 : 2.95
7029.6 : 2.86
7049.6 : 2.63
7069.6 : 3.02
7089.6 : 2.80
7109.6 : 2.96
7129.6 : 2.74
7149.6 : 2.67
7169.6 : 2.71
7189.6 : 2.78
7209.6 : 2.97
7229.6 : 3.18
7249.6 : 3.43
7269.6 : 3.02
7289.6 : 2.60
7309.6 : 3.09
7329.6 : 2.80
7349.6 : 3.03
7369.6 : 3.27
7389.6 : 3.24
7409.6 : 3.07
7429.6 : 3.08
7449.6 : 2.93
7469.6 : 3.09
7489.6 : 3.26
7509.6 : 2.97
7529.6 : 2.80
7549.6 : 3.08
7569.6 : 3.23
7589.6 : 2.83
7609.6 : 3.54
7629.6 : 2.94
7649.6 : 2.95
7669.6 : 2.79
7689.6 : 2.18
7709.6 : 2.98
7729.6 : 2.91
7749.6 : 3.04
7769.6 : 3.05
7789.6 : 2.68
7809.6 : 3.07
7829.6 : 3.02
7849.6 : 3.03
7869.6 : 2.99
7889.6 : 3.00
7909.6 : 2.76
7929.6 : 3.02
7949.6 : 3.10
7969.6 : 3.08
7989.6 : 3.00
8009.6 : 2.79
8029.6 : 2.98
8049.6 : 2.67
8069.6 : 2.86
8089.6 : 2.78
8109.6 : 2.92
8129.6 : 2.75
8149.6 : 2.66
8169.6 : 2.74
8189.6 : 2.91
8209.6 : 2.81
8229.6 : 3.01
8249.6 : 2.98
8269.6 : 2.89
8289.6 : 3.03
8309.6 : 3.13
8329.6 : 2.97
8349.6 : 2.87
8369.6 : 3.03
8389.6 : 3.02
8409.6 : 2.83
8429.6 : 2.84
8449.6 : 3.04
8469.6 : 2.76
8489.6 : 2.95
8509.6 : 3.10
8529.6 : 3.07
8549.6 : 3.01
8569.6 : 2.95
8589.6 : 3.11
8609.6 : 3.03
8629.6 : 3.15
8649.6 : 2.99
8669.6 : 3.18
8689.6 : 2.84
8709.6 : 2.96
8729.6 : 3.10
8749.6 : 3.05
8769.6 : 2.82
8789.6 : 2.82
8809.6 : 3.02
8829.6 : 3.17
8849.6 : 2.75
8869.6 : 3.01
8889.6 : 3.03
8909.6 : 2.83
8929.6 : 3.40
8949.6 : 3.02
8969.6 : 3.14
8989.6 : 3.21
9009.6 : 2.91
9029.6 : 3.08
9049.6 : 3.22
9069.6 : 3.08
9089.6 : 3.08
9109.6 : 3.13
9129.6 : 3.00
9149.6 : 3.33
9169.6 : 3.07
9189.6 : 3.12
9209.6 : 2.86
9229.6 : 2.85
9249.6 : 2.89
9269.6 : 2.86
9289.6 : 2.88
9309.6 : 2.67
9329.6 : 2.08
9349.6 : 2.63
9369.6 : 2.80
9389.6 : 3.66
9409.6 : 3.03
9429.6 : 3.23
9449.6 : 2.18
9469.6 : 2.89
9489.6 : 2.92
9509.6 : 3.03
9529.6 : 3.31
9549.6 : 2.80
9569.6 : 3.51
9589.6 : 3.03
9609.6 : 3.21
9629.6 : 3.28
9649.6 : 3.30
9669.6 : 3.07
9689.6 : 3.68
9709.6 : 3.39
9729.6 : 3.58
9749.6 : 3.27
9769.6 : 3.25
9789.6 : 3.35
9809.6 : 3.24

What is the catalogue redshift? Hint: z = 0.304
